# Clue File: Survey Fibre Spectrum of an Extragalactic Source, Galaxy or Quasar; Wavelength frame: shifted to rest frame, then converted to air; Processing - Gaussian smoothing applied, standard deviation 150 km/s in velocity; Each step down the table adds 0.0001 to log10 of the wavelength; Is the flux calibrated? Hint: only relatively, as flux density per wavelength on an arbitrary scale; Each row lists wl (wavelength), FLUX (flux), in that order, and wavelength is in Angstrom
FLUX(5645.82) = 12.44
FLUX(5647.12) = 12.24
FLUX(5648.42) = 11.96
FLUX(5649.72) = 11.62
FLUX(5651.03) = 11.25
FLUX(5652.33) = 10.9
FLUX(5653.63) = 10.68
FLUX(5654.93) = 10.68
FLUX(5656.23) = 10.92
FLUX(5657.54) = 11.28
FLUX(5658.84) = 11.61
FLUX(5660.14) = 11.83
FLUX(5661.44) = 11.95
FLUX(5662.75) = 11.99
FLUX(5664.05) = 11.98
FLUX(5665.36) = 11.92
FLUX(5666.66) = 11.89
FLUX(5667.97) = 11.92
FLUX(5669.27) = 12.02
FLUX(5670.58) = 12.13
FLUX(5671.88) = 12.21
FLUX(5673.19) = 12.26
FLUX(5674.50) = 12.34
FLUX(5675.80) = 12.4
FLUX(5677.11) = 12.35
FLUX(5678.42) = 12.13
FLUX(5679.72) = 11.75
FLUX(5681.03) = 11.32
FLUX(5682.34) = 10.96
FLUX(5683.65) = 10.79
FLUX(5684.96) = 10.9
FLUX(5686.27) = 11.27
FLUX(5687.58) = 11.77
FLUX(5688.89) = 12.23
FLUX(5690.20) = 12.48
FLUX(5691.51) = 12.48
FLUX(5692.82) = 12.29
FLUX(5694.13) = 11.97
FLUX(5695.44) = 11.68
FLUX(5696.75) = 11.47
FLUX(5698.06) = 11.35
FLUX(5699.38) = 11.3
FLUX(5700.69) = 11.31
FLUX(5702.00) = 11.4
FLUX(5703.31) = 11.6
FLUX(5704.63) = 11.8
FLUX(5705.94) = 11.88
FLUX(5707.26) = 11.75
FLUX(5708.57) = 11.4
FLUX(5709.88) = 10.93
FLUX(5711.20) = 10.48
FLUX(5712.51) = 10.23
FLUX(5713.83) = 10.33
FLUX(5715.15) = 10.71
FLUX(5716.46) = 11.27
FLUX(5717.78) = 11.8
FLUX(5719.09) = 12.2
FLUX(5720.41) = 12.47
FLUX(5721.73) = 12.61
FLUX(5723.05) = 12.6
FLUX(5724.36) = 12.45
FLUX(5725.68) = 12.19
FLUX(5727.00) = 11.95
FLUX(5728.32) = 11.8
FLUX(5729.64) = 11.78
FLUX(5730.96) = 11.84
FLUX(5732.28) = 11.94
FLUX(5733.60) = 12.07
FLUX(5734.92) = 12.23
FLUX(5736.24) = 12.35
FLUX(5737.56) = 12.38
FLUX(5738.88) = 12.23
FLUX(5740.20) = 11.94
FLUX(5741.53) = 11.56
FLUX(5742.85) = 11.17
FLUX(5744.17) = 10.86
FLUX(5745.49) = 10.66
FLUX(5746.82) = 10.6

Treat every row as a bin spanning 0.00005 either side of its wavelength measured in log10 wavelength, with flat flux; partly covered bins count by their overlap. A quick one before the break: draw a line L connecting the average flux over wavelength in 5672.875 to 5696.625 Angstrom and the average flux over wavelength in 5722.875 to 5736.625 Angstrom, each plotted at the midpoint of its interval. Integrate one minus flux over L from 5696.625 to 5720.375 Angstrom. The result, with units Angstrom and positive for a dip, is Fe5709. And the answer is 1.3 Angstrom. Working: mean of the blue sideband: 11.8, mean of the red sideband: 12.1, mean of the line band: 11.3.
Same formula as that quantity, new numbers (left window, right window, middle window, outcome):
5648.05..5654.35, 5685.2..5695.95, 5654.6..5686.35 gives -0.35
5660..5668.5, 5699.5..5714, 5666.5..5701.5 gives -0.63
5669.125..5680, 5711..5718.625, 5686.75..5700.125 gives -0.36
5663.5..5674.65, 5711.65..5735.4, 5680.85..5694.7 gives 0.32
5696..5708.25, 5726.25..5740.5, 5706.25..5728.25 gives 0.36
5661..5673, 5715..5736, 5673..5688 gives 0.43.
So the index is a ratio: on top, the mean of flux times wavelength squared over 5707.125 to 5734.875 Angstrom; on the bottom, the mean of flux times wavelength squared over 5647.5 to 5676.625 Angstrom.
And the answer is 1.02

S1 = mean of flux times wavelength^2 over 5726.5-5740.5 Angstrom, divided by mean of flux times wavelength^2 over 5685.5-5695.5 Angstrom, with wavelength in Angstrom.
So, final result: 1.0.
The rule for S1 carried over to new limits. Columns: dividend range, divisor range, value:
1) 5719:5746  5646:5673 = 1.05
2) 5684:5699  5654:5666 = 1.03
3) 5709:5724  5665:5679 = 0.96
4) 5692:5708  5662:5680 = 0.97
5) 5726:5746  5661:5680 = 1.00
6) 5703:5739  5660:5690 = 1.01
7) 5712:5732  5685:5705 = 1.01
